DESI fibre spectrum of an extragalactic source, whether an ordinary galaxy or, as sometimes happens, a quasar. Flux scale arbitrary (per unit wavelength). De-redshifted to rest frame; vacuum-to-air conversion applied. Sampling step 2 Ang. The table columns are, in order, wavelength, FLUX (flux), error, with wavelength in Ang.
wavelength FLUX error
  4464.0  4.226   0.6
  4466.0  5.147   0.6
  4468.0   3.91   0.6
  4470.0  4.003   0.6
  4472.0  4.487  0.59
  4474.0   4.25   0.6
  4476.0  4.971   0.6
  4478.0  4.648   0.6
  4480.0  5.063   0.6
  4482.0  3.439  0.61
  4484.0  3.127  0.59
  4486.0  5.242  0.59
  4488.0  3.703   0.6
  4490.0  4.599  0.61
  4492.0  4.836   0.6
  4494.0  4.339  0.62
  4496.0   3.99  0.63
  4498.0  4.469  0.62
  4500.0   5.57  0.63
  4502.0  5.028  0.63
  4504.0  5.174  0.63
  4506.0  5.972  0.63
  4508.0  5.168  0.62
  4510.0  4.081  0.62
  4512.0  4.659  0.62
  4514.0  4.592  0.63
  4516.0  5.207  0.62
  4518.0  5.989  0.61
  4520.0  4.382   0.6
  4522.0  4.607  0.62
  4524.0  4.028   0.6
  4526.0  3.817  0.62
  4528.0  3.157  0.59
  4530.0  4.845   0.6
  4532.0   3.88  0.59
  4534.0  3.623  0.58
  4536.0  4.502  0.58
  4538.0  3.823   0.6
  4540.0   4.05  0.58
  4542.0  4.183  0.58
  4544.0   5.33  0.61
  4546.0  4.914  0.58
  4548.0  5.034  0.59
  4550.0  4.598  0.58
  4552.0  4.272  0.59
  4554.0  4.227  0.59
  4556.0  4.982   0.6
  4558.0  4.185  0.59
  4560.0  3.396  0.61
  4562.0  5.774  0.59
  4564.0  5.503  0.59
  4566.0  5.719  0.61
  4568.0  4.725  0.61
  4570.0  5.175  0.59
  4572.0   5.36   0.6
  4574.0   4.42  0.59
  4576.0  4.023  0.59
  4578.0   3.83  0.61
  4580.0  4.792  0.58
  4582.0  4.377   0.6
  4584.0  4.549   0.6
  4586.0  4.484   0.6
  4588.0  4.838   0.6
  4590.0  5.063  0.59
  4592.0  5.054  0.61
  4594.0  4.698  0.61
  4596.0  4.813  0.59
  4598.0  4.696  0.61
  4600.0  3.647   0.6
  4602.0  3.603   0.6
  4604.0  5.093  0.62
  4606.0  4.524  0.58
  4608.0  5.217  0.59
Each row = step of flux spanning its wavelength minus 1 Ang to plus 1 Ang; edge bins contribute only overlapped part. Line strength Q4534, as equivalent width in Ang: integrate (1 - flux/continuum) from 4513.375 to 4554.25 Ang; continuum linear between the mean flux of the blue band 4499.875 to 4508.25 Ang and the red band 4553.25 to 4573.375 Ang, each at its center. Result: 5.6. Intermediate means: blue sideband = 5.38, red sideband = 4.9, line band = 4.43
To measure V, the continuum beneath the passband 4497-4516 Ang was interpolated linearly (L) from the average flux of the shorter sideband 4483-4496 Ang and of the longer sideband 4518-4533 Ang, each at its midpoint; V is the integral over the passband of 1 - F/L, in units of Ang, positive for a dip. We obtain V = -3.2 Ang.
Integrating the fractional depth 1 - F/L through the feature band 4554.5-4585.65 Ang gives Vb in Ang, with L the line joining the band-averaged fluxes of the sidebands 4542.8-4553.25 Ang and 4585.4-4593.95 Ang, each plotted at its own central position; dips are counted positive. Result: 0.8 Ang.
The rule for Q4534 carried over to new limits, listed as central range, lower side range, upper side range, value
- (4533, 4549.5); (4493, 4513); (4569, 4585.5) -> 0.9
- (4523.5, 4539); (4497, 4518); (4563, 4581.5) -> 3.1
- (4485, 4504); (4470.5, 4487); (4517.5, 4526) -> -0.9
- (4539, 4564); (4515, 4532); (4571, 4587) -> -0.8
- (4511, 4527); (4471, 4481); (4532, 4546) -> -0.9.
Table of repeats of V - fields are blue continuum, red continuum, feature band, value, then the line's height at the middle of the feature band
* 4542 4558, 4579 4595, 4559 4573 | -1.14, 4.71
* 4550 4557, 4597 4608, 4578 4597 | -1.13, 4.43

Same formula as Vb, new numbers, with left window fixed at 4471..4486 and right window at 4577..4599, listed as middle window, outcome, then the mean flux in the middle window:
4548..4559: 0.12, 4.51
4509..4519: -1.03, 4.91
